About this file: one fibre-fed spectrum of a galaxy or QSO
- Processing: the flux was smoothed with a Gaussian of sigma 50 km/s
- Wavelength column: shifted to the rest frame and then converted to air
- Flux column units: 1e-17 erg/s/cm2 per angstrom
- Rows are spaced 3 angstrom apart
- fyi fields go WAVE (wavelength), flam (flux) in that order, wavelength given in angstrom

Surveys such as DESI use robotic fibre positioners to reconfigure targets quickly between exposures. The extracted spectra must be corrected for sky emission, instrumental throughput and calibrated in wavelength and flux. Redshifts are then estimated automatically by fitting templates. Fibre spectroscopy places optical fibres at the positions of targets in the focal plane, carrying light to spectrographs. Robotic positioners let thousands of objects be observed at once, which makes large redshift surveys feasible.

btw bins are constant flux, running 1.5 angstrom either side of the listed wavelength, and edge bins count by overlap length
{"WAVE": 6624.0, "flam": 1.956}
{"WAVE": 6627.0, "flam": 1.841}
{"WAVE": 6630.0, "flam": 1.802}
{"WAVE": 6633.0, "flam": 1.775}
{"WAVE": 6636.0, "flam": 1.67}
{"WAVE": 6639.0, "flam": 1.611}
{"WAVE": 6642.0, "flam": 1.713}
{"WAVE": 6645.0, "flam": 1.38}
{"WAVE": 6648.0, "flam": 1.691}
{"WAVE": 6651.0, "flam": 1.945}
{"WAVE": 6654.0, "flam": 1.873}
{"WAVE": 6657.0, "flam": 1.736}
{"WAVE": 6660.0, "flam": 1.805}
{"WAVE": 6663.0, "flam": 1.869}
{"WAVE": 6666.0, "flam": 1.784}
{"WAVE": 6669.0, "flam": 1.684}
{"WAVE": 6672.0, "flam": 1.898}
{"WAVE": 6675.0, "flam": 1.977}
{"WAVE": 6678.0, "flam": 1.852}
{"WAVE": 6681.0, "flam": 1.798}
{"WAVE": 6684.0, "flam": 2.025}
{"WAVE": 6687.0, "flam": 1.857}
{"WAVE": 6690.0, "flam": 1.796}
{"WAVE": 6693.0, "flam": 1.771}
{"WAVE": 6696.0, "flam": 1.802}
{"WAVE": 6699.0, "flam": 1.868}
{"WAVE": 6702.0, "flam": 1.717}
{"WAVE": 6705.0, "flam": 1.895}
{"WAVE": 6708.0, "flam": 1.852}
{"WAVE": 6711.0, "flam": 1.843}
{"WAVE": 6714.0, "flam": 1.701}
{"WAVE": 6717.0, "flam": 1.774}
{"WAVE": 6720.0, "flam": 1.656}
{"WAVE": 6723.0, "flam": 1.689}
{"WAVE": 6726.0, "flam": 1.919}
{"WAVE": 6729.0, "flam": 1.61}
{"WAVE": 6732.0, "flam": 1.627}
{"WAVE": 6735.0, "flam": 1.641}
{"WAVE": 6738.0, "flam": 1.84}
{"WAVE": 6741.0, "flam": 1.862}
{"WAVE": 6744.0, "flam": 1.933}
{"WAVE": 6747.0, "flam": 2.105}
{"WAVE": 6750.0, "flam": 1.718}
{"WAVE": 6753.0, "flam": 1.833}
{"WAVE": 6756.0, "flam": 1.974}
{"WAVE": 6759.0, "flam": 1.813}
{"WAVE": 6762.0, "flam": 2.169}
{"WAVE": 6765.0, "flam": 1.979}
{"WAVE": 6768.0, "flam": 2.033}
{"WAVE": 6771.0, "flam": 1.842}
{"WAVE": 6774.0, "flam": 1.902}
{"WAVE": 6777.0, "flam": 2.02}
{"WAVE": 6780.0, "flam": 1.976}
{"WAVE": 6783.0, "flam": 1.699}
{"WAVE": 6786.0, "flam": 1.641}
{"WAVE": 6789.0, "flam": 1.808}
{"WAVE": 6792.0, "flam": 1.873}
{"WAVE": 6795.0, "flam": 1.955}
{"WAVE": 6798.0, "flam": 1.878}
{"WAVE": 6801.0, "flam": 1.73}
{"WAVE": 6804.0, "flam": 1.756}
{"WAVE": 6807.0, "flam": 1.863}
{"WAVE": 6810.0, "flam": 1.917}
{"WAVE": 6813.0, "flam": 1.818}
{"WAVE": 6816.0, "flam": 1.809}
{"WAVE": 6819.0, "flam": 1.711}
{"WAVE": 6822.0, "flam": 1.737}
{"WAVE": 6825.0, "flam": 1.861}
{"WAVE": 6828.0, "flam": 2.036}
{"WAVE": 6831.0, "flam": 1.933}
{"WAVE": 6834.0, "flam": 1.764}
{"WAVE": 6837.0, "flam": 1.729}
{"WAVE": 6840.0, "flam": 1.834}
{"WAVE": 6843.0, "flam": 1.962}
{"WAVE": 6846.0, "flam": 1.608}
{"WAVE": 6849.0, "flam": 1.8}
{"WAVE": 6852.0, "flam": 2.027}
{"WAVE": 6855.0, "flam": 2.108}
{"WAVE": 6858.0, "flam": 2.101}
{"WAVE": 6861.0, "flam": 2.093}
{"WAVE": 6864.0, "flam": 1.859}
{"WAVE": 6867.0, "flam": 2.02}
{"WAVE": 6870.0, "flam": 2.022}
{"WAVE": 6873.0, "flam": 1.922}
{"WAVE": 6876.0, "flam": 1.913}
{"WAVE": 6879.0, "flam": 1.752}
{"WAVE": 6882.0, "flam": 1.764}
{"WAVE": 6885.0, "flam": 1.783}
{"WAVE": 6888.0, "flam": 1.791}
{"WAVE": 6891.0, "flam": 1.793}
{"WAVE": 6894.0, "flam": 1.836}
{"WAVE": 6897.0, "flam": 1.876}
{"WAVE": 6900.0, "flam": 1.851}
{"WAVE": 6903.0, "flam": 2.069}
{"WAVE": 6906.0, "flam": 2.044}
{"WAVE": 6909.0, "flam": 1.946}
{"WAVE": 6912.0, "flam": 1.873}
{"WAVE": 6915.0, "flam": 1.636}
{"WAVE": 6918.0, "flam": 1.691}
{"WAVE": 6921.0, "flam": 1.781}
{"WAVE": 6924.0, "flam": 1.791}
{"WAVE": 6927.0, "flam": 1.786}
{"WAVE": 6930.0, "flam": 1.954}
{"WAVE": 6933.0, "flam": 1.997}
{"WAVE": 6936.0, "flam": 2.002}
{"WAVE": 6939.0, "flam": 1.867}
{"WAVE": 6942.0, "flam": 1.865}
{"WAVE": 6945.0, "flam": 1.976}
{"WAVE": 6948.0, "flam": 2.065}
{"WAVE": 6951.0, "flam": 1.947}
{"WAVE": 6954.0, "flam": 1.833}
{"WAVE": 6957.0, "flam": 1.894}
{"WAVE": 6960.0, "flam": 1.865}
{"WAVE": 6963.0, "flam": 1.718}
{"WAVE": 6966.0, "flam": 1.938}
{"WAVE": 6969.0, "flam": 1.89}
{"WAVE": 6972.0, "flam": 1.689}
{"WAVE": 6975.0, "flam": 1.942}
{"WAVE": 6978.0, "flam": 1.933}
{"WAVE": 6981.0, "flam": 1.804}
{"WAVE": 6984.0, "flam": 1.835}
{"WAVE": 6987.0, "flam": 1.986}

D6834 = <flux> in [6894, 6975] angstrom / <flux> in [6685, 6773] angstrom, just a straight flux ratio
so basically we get 1.0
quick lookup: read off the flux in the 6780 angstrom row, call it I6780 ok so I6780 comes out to 1.976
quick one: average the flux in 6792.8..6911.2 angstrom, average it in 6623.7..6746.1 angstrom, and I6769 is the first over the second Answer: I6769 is 1.05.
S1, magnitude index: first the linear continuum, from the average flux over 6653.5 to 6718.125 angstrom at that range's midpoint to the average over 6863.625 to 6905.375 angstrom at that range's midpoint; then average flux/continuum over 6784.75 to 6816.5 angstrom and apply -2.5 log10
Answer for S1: 0.02 mag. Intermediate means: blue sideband 1.83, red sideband 1.88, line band 1.82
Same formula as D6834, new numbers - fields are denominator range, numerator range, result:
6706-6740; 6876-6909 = 1.07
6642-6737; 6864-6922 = 1.04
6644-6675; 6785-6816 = 1.02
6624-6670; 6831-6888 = 1.08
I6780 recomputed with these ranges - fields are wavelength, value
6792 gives 1.873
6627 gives 1.841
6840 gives 1.834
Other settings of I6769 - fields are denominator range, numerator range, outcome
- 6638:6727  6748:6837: 1.04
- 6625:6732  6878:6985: 1.04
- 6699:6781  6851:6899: 1.04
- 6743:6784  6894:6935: 0.97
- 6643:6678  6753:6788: 1.07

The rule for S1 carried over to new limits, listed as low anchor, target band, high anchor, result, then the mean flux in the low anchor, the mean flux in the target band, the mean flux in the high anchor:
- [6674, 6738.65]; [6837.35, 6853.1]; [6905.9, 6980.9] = 0.004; 1.79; 1.83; 1.87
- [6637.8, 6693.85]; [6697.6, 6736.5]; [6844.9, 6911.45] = 0.042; 1.79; 1.75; 1.91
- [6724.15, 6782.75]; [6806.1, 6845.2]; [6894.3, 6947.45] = 0.024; 1.88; 1.84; 1.88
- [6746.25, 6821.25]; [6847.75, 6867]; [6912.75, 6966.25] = -0.076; 1.87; 2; 1.87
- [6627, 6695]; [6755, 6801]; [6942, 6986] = -0.043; 1.79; 1.9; 1.88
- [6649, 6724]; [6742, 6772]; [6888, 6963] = -0.060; 1.82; 1.94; 1.88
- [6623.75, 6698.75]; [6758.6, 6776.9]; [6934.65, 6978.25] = -0.080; 1.79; 1.97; 1.89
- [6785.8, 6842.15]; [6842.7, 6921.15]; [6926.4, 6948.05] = 0.001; 1.83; 1.89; 1.94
